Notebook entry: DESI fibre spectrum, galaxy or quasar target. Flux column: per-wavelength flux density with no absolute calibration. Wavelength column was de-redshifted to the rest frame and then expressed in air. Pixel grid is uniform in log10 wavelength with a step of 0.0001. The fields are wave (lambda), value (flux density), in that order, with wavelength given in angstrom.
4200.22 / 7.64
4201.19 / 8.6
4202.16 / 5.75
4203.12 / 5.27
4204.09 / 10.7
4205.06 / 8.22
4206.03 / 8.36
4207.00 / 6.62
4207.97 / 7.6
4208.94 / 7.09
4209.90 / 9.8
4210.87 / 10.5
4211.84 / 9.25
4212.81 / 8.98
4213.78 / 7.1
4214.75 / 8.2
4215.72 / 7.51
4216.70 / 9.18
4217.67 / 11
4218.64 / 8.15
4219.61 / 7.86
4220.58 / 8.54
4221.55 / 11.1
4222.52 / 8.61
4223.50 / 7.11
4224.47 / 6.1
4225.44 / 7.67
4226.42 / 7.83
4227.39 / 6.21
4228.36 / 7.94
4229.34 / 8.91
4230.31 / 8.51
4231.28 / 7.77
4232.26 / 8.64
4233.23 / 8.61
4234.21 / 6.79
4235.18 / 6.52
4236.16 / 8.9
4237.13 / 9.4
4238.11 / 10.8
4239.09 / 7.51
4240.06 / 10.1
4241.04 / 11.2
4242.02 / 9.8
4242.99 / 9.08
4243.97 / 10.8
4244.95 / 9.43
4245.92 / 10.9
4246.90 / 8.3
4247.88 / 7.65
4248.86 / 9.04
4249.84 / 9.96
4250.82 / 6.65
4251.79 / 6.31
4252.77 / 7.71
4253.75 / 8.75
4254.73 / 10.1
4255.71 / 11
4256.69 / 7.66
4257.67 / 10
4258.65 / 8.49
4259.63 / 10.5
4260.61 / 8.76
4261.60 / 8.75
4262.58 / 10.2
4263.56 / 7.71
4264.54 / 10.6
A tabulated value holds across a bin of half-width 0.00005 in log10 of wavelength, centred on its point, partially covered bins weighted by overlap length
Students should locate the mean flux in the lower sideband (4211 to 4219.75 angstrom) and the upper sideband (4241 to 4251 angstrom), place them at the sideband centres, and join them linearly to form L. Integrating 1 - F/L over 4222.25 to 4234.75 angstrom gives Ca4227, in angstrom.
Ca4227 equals 1.7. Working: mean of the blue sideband 8.68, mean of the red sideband 9.34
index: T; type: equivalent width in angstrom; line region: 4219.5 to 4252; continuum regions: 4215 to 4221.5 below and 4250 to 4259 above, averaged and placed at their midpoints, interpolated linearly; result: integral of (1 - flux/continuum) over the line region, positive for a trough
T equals 0.5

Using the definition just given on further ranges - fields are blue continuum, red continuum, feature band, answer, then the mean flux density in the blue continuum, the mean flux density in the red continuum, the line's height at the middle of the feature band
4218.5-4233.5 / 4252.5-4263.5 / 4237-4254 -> -0.6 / 8.09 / 9.23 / 8.79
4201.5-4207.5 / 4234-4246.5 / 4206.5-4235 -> 0.3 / 7.52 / 9.38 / 8.36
